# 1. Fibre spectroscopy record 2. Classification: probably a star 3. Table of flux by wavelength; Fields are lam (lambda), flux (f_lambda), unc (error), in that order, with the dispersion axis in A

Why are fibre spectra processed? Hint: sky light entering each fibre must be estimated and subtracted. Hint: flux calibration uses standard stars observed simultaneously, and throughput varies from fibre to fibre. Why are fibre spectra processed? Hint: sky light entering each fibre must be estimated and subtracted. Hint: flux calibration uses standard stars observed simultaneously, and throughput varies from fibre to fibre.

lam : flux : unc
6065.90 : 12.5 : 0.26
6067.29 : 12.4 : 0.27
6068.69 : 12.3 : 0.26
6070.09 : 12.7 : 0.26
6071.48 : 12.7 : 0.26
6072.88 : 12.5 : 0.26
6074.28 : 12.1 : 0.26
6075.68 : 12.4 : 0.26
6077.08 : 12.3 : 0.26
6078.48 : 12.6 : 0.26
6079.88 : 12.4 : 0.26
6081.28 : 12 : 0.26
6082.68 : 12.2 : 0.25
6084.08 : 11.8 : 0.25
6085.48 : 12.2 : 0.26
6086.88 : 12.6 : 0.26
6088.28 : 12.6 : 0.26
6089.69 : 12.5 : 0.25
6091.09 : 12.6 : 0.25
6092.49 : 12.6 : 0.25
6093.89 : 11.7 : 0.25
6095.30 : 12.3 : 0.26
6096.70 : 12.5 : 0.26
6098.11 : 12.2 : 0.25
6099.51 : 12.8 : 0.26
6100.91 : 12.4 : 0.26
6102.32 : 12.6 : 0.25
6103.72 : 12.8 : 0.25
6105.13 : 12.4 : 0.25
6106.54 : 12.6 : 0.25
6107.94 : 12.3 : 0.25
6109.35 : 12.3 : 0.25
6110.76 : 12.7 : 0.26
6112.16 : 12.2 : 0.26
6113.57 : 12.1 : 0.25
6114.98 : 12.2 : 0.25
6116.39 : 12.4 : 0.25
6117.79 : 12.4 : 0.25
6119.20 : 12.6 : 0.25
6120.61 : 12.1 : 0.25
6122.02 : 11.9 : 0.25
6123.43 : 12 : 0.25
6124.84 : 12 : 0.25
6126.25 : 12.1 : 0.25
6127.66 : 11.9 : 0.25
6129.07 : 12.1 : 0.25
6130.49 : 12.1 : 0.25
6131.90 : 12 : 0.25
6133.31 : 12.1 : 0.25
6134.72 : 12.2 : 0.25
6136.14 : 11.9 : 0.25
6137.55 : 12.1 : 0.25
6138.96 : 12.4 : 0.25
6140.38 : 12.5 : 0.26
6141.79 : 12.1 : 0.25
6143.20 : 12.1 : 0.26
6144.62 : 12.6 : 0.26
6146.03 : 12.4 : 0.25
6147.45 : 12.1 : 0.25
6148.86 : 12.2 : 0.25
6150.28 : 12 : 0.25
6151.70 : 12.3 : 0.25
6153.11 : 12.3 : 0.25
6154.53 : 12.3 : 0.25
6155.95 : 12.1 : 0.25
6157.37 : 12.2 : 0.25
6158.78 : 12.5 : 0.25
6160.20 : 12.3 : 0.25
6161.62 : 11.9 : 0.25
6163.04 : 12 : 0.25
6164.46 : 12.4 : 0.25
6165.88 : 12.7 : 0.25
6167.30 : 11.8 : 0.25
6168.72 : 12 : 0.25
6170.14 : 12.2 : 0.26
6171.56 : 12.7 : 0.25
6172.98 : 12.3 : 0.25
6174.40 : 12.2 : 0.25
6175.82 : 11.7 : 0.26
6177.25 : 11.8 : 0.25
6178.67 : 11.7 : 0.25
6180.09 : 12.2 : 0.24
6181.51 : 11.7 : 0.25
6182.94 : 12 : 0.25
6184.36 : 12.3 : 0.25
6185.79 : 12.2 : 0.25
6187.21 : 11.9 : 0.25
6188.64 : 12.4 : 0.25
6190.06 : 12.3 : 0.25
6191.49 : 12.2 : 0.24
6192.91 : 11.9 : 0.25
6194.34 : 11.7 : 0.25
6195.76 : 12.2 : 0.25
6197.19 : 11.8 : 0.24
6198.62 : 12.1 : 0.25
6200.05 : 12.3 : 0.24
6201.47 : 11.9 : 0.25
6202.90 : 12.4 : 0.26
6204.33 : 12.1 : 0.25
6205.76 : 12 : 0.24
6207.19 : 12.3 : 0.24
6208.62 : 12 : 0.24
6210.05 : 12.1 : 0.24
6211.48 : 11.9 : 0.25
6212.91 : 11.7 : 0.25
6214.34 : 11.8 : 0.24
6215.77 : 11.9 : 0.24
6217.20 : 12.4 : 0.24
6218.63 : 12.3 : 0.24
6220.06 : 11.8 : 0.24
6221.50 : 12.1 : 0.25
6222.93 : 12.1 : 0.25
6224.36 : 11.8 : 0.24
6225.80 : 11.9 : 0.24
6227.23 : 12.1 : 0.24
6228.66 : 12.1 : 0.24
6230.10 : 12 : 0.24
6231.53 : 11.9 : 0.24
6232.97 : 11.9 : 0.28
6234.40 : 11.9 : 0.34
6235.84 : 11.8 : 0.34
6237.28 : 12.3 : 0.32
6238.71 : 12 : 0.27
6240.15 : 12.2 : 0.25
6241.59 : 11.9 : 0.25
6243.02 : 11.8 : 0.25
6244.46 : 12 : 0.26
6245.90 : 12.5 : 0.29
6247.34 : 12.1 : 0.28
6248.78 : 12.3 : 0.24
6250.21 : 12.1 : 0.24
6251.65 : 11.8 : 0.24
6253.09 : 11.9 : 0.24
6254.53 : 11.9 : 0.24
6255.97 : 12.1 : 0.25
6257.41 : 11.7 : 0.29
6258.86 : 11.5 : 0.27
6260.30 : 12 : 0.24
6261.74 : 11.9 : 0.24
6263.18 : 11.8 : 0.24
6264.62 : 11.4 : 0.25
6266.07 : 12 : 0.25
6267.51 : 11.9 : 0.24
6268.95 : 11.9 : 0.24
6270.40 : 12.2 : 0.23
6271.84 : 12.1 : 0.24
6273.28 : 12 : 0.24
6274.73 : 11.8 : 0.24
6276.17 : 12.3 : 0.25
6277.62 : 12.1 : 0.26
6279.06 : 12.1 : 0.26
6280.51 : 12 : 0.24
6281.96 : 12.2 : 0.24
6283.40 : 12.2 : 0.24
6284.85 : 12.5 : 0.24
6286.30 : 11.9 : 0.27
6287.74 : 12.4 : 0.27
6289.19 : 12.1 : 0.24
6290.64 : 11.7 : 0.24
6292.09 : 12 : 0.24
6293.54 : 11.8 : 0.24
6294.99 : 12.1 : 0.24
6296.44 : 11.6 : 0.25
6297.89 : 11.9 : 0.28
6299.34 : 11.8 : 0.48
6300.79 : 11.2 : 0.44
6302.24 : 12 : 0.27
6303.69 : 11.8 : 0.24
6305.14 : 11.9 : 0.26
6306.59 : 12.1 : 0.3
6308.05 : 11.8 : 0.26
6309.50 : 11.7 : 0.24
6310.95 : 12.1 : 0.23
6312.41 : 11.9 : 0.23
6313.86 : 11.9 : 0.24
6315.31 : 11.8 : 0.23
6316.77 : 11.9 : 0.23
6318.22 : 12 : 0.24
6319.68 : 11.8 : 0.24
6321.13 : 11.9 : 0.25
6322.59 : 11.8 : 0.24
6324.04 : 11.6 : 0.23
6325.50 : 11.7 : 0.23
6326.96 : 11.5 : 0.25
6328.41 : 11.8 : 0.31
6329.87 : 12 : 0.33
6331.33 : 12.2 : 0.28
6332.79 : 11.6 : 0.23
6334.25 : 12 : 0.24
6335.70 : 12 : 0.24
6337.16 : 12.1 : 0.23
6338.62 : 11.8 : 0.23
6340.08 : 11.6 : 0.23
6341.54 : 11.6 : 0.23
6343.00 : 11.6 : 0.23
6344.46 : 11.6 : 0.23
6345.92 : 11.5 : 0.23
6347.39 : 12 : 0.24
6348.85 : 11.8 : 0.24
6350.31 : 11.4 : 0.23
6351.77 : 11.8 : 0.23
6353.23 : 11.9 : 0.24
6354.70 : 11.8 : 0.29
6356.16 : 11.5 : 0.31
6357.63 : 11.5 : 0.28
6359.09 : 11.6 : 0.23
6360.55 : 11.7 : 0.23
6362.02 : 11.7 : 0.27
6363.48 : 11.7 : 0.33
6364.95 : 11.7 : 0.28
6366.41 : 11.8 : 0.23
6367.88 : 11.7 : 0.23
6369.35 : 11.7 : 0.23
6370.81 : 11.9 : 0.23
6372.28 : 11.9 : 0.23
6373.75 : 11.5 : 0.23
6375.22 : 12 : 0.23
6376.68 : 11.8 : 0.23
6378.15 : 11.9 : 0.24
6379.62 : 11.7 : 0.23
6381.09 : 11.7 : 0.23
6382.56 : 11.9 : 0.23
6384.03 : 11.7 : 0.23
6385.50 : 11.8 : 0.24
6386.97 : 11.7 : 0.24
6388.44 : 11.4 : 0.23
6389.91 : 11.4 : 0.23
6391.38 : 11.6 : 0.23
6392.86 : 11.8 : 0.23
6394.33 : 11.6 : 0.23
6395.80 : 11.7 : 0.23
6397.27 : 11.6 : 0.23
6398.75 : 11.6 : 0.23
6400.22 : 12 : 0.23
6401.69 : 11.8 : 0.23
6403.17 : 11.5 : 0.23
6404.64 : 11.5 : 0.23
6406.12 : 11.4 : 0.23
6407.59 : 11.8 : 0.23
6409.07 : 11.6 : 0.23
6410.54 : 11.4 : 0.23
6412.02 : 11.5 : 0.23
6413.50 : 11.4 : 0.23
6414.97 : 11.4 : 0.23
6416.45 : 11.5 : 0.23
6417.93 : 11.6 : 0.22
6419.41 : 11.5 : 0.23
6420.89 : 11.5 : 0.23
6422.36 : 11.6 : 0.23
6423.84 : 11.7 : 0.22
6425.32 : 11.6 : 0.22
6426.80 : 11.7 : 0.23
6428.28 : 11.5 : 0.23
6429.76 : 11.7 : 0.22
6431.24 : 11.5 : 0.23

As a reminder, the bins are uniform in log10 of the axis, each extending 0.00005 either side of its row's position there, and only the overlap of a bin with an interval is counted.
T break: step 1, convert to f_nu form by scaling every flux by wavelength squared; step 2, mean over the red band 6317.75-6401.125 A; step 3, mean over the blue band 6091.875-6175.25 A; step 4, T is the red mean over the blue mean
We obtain 1.0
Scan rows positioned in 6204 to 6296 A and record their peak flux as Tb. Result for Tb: 12.5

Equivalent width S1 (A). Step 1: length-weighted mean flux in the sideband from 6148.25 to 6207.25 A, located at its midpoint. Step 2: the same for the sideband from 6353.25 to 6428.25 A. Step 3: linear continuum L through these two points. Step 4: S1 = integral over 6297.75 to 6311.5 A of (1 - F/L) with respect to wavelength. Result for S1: 0.0 A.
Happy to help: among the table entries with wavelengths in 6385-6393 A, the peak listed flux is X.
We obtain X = 11.8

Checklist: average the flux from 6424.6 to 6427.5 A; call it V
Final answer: 11.6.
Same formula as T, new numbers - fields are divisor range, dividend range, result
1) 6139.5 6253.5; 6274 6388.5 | 1.02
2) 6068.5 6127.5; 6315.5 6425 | 1.03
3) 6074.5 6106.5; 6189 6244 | 1.01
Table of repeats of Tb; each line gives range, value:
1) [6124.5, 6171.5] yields 12.7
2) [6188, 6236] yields 12.4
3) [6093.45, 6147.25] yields 12.8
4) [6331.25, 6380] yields 12.2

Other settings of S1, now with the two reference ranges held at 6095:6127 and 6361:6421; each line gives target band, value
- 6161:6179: 0.1 A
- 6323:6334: 0.0 A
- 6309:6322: -0.1 A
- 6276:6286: -0.2 A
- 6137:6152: 0.0 A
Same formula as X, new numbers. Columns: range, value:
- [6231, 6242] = 12.3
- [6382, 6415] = 12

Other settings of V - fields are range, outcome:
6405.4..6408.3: 11.6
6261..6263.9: 11.9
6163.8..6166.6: 12.5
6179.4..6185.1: 12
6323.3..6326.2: 11.7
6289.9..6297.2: 11.8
